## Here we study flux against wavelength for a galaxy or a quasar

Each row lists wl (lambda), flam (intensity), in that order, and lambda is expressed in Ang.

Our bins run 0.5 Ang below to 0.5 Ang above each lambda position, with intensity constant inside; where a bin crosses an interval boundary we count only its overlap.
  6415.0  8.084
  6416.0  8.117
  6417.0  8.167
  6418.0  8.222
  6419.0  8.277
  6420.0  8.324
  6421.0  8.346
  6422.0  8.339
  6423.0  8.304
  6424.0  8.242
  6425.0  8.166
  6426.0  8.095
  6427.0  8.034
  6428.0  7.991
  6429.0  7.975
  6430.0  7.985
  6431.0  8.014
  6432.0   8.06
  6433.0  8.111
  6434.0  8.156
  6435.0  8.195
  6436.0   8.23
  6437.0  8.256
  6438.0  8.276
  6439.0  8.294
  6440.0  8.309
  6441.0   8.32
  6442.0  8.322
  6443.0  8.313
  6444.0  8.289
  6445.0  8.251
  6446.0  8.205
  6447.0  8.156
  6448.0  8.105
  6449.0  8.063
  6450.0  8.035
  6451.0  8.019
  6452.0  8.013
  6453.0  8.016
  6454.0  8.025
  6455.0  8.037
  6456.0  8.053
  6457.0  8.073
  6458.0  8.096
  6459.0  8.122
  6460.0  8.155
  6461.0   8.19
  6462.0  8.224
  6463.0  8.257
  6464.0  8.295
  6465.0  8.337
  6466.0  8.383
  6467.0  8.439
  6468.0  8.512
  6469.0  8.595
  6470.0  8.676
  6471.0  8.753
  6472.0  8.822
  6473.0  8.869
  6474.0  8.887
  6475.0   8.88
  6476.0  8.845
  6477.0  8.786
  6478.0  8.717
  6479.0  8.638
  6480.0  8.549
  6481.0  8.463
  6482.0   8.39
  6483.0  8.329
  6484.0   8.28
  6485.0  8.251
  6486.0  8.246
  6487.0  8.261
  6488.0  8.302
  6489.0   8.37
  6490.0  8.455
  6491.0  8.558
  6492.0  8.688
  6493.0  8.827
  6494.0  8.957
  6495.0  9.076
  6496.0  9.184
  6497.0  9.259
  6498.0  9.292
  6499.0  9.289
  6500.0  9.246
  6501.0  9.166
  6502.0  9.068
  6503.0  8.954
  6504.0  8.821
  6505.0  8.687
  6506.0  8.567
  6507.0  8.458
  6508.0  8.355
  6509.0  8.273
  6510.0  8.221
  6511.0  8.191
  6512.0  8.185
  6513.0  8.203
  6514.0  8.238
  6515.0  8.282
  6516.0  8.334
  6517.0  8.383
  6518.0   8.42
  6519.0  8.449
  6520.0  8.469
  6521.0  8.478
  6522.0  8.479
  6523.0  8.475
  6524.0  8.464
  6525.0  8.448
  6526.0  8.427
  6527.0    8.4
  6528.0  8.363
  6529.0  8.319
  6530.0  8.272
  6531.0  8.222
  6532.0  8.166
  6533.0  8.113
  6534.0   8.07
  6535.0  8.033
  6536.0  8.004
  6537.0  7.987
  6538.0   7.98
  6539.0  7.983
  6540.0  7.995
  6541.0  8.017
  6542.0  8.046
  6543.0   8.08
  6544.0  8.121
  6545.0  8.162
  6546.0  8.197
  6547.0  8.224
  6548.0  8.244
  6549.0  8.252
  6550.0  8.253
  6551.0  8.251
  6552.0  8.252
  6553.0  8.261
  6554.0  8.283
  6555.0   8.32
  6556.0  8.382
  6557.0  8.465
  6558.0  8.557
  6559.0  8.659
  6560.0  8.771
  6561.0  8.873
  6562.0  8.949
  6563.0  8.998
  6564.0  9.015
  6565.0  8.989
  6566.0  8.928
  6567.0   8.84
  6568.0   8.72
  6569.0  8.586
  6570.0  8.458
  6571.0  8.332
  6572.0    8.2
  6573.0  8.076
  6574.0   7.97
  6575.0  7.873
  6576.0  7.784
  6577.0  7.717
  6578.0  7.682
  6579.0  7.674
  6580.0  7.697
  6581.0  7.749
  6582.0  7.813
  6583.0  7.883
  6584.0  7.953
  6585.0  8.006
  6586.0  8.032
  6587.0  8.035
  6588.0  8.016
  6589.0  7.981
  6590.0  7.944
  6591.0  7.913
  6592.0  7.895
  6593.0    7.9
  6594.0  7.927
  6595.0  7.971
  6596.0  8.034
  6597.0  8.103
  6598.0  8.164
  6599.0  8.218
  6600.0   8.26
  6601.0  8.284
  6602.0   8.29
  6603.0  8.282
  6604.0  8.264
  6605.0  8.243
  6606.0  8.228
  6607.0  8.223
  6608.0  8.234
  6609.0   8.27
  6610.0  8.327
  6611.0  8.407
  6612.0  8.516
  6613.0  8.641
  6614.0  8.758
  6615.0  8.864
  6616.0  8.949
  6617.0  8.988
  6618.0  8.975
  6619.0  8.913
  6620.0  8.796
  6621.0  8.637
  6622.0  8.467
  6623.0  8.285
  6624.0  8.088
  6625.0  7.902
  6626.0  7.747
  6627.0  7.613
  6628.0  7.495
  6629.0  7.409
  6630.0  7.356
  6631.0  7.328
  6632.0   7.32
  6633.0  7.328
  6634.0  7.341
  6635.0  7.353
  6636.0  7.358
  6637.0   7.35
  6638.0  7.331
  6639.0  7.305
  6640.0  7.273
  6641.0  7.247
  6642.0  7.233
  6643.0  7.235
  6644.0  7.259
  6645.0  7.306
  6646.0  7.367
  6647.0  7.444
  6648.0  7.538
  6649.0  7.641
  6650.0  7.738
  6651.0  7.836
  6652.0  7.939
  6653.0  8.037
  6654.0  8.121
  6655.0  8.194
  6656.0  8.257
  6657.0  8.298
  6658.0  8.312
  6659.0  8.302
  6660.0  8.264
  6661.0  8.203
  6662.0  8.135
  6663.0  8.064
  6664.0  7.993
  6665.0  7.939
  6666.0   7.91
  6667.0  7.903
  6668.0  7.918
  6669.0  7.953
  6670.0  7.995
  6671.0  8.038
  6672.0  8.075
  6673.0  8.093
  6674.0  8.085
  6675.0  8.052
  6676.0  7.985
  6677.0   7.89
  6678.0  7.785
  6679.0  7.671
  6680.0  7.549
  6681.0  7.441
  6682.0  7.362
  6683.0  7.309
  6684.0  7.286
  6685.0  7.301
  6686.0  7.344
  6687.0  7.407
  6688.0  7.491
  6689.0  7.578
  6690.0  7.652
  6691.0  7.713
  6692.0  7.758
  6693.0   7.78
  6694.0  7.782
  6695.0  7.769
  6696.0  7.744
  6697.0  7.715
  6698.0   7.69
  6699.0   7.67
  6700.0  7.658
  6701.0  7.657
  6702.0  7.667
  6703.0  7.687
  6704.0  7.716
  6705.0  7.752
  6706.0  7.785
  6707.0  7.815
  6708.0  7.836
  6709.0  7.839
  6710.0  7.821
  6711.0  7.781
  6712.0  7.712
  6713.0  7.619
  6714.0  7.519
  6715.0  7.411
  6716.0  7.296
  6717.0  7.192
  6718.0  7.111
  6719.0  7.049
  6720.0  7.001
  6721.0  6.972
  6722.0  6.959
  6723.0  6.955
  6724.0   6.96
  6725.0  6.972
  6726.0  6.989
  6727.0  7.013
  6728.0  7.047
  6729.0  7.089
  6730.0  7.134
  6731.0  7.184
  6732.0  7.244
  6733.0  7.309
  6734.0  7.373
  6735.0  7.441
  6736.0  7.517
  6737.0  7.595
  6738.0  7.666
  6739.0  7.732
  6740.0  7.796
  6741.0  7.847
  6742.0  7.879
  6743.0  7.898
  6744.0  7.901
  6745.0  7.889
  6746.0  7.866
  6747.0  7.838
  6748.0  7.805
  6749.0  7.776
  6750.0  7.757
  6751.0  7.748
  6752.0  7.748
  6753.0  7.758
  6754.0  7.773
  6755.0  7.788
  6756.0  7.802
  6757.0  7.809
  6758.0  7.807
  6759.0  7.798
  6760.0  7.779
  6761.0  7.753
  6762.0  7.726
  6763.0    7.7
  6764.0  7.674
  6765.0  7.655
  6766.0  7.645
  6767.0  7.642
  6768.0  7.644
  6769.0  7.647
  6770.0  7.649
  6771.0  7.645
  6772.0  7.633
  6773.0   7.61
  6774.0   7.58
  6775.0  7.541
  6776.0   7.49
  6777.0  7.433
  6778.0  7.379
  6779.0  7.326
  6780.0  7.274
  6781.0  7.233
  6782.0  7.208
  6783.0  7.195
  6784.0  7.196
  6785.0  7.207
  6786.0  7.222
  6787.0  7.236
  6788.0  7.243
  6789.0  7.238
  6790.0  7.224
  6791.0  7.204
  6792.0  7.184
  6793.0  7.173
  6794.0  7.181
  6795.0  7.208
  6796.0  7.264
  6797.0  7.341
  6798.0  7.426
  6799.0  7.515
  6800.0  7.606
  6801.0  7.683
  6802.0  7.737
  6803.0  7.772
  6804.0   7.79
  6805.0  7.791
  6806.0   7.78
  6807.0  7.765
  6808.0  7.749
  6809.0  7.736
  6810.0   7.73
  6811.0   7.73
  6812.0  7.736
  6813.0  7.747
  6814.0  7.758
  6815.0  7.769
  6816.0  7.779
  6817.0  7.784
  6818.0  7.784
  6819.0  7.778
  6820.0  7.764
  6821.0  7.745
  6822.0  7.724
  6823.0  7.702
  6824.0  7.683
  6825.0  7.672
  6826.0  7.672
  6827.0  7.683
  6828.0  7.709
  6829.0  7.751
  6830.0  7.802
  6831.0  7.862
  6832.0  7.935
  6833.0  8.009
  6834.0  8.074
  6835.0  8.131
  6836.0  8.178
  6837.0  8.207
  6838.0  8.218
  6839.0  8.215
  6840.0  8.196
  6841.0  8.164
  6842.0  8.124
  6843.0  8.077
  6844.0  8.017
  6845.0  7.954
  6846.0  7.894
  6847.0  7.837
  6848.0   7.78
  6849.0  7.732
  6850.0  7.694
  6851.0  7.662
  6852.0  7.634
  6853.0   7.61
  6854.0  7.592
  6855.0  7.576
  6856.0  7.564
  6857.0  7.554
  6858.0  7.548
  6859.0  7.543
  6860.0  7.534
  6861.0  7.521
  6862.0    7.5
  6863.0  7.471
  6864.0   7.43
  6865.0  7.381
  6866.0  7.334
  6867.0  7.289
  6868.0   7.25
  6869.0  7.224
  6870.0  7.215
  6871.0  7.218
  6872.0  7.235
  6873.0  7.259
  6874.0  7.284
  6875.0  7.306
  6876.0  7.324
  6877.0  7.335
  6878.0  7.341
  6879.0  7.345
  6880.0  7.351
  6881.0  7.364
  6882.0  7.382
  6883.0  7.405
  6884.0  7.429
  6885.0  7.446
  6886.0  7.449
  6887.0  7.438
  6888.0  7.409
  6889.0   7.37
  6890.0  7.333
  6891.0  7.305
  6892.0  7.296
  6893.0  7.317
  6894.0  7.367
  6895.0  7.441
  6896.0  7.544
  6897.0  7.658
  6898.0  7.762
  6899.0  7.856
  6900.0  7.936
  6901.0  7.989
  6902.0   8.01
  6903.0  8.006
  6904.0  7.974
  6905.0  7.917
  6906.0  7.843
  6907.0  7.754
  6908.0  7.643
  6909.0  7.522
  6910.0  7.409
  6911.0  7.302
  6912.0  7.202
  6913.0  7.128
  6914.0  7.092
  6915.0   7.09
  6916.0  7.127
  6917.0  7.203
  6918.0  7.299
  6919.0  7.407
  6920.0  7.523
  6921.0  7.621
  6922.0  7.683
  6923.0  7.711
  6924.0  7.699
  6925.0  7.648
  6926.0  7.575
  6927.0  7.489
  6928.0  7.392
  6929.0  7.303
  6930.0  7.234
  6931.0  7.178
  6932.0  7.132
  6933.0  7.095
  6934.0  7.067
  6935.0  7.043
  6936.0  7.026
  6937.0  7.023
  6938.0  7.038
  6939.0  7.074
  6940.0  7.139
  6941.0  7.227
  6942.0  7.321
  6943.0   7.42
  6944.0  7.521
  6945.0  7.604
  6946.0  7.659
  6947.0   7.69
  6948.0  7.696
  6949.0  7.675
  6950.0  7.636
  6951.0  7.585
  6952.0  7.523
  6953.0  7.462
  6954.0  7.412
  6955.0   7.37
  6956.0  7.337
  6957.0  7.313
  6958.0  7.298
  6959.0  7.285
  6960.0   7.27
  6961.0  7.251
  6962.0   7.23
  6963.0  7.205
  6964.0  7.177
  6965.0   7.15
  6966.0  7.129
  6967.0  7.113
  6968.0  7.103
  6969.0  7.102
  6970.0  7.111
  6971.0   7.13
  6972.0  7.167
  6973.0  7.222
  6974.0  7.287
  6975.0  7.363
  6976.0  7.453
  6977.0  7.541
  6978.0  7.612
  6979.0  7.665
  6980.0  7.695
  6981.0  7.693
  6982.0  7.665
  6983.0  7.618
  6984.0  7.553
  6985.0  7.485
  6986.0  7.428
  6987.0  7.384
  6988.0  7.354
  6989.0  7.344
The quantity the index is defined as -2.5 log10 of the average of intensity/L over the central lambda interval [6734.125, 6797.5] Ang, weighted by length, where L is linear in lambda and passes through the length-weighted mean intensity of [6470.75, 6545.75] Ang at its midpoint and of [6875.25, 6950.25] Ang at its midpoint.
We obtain 0.04 mag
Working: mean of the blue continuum 8.48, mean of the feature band 7.56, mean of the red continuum 7.44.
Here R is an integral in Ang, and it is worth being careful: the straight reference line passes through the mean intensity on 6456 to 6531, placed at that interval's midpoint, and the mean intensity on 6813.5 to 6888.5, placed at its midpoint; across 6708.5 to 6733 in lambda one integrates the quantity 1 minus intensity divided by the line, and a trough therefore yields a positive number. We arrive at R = 2.23 Ang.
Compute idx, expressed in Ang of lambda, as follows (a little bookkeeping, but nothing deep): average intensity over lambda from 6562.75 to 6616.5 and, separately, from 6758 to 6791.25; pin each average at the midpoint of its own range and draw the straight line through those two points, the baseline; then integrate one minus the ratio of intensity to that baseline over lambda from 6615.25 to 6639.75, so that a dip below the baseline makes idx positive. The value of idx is 0.5 Ang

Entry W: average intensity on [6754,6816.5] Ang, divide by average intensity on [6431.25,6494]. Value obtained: 0.9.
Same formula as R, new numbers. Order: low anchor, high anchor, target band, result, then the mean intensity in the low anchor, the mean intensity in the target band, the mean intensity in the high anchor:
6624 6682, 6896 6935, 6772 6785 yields 0.43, 7.74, 7.38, 7.51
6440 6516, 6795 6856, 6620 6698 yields 3.62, 8.47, 7.74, 7.79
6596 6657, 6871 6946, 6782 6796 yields 0.81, 7.97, 7.21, 7.42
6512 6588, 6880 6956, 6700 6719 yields 0.73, 8.27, 7.61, 7.45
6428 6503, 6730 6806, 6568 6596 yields 0.40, 8.43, 7.98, 7.56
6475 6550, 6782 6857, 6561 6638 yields 0.81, 8.45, 8.15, 7.69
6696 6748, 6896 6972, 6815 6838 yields -1.20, 7.5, 7.84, 7.41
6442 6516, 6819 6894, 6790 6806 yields 0.59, 8.48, 7.46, 7.62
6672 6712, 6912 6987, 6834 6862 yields -1.31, 7.7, 7.84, 7.36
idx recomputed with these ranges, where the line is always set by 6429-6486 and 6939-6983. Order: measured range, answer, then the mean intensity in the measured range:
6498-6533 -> -1.24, 8.5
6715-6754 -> 1.84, 7.43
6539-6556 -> -0.07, 8.18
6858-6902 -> 0.59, 7.43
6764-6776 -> 0.18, 7.62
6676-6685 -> 0.40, 7.55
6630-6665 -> 1.23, 7.68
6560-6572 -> -0.96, 8.76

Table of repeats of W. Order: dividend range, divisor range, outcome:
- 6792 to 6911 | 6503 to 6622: 0.92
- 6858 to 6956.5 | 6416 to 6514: 0.88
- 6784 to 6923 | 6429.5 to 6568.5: 0.90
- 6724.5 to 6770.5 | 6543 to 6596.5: 0.93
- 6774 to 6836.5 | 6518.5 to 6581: 0.91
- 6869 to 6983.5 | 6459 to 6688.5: 0.90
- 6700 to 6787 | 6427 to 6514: 0.89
